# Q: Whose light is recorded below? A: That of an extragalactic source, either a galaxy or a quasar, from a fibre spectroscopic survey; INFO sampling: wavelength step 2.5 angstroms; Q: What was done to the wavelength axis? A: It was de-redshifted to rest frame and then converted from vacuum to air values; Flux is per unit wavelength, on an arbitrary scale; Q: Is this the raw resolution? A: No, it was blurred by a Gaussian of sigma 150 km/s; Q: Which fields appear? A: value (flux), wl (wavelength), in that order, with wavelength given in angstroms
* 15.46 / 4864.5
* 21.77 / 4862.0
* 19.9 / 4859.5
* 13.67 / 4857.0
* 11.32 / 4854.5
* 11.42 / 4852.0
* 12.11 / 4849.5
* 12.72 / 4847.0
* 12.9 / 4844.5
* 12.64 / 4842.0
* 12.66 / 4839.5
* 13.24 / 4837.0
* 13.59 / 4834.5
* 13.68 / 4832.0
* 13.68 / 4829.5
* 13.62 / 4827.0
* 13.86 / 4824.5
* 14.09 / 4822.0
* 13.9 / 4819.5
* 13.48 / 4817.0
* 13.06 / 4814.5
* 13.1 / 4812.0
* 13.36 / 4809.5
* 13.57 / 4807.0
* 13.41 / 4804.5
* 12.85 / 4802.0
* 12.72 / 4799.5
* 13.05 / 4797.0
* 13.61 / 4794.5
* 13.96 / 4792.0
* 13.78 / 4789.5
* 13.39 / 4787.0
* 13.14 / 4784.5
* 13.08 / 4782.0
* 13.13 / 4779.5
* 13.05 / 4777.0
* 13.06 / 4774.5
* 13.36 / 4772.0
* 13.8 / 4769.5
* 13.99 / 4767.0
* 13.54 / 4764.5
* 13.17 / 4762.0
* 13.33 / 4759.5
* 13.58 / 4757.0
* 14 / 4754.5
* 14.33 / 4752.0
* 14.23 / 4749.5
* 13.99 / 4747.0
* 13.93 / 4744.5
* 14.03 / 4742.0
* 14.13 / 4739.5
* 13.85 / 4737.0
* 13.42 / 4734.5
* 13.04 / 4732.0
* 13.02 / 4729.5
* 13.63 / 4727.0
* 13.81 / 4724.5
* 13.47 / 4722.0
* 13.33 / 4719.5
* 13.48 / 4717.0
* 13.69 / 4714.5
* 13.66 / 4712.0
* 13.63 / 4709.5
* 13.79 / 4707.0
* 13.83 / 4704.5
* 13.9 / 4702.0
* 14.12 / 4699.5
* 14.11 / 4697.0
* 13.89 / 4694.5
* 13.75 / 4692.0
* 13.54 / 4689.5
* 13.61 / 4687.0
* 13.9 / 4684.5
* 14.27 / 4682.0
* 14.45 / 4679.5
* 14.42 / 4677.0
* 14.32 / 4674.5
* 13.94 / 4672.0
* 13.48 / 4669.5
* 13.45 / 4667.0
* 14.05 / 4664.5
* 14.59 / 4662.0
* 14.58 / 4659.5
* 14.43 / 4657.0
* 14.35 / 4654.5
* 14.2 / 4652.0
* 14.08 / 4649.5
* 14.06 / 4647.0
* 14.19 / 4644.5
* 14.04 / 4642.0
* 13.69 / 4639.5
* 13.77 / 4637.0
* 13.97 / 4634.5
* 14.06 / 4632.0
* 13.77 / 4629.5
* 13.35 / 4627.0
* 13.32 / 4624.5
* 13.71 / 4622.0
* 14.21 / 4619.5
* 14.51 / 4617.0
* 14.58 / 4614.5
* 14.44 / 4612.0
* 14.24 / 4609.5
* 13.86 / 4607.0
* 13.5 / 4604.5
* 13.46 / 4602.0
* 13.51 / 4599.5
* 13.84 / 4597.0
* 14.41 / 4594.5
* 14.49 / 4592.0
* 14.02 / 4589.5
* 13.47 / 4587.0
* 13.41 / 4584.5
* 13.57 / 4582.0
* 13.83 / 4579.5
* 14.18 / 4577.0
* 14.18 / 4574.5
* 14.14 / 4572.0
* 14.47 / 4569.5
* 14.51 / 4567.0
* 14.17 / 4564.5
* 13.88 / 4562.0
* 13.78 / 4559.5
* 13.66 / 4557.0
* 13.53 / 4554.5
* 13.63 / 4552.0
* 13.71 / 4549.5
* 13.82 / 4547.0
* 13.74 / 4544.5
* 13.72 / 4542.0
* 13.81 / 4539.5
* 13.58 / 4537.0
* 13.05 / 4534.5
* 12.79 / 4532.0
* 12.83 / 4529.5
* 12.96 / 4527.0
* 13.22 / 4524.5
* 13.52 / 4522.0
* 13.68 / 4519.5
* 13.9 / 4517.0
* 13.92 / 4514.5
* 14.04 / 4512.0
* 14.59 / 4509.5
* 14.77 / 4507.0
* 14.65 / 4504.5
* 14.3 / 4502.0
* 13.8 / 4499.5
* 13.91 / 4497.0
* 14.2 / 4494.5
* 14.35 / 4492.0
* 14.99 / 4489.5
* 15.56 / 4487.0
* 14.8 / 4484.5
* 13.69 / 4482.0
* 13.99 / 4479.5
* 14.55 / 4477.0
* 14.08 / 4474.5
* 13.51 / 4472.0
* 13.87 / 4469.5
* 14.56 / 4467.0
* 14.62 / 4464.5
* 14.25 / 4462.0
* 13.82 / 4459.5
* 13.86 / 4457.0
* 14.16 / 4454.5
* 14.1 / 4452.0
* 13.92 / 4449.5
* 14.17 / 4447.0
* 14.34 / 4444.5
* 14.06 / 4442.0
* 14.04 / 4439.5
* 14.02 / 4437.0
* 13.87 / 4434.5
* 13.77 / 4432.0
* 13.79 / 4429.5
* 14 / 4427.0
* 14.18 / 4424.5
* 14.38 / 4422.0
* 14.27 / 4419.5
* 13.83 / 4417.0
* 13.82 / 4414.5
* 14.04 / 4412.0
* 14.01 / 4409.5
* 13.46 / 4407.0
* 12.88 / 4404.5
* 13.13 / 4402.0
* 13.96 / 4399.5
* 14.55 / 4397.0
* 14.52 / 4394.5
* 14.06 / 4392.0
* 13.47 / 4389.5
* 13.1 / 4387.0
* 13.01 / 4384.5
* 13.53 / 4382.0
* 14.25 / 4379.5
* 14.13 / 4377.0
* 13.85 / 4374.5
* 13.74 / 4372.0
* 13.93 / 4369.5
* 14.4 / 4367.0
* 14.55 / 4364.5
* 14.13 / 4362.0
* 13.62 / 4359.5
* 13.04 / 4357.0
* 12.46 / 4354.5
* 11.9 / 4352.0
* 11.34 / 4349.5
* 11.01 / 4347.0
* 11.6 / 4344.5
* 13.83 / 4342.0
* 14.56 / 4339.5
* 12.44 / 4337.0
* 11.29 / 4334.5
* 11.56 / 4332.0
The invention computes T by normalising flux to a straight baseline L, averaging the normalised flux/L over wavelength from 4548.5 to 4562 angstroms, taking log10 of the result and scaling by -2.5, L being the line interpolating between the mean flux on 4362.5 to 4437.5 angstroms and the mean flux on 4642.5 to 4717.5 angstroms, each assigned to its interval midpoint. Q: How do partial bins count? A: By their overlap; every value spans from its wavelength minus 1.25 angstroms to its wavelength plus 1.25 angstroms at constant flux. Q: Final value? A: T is 0.021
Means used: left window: 13.9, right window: 14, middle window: 13.7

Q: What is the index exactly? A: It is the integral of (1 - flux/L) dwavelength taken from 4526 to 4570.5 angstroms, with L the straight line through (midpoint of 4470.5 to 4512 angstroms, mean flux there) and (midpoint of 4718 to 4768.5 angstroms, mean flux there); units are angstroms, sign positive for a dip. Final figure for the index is 1.7 angstroms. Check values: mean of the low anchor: 14.3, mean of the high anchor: 13.7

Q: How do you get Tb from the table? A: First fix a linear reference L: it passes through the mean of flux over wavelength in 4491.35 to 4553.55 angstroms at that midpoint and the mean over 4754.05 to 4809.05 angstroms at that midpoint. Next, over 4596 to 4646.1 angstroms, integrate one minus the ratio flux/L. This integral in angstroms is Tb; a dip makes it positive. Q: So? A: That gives -1.0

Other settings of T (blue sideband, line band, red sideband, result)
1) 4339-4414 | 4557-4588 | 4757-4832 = -0.04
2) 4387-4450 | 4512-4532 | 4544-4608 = 0.04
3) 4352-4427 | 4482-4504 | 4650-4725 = -0.05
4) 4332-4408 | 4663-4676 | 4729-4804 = -0.03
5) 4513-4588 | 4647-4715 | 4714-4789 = -0.03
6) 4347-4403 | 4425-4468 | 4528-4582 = -0.04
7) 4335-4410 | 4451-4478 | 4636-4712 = -0.04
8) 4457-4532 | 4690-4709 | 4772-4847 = -0.02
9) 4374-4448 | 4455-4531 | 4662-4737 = -0.02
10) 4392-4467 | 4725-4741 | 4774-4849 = -0.01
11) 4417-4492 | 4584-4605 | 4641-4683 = 0.03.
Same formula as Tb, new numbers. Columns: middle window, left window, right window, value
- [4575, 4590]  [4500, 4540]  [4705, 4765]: -0.05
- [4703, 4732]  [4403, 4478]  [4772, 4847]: -0.14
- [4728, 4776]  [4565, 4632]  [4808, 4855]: -0.97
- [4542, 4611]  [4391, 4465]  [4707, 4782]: -0.40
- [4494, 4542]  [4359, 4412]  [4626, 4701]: 0.56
